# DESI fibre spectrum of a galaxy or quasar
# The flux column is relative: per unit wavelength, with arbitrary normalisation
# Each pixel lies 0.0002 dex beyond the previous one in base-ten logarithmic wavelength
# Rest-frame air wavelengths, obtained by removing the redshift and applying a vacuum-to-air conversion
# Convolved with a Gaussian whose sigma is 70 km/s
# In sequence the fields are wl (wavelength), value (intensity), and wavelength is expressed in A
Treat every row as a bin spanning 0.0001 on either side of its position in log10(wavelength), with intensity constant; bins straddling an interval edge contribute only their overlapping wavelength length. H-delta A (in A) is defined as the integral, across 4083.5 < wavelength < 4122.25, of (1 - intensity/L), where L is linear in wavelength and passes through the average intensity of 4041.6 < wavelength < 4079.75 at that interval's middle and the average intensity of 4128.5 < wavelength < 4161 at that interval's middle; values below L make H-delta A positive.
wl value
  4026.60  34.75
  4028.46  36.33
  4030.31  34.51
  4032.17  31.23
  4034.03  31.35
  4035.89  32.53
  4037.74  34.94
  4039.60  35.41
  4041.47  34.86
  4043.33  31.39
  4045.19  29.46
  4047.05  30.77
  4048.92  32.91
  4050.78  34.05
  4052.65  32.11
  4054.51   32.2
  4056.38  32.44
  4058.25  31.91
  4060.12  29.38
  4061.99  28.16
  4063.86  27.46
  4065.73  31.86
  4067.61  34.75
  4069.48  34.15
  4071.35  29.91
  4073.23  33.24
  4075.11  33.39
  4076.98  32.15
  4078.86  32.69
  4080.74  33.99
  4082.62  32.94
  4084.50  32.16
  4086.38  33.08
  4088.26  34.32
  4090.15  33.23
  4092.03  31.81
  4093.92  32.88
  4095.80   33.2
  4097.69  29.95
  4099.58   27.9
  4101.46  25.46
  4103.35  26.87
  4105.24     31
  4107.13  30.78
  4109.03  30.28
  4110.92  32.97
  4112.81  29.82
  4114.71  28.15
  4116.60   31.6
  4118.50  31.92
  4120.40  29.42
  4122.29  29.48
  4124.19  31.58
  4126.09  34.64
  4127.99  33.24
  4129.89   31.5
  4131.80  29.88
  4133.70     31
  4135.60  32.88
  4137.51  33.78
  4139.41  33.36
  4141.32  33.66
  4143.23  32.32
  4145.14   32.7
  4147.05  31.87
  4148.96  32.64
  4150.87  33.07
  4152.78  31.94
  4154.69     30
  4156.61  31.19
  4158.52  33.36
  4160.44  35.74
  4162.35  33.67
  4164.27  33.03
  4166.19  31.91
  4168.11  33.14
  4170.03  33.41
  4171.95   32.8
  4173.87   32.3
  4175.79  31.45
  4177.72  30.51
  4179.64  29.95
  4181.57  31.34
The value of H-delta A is 1.5 A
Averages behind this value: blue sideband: 31.8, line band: 30.8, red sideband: 32.4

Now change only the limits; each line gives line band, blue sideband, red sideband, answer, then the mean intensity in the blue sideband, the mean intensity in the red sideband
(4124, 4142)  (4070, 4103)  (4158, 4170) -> 0.13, 31.8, 33.5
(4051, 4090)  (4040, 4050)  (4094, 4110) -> -1.52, 32.1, 29.6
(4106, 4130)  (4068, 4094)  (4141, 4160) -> 1.04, 32.9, 32.3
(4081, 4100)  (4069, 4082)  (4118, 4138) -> 0.07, 32.7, 31.7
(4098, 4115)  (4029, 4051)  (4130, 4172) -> 1.74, 32.8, 32.6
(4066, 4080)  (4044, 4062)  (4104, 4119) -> -0.73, 31.5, 30.7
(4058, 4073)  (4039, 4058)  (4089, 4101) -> 0.48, 32.5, 31.3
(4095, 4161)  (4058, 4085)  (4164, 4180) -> 1.27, 31.9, 32.1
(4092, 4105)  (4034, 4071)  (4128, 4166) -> 1.07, 32.1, 32.5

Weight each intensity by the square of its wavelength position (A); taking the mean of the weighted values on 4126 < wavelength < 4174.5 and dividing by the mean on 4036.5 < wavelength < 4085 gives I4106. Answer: 1.06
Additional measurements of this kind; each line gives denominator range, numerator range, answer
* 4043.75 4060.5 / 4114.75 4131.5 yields 1.02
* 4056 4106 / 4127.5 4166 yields 1.07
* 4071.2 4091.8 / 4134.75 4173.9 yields 1.03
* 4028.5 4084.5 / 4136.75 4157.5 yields 1.05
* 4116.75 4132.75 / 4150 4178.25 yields 1.05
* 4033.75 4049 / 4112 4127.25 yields 0.98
